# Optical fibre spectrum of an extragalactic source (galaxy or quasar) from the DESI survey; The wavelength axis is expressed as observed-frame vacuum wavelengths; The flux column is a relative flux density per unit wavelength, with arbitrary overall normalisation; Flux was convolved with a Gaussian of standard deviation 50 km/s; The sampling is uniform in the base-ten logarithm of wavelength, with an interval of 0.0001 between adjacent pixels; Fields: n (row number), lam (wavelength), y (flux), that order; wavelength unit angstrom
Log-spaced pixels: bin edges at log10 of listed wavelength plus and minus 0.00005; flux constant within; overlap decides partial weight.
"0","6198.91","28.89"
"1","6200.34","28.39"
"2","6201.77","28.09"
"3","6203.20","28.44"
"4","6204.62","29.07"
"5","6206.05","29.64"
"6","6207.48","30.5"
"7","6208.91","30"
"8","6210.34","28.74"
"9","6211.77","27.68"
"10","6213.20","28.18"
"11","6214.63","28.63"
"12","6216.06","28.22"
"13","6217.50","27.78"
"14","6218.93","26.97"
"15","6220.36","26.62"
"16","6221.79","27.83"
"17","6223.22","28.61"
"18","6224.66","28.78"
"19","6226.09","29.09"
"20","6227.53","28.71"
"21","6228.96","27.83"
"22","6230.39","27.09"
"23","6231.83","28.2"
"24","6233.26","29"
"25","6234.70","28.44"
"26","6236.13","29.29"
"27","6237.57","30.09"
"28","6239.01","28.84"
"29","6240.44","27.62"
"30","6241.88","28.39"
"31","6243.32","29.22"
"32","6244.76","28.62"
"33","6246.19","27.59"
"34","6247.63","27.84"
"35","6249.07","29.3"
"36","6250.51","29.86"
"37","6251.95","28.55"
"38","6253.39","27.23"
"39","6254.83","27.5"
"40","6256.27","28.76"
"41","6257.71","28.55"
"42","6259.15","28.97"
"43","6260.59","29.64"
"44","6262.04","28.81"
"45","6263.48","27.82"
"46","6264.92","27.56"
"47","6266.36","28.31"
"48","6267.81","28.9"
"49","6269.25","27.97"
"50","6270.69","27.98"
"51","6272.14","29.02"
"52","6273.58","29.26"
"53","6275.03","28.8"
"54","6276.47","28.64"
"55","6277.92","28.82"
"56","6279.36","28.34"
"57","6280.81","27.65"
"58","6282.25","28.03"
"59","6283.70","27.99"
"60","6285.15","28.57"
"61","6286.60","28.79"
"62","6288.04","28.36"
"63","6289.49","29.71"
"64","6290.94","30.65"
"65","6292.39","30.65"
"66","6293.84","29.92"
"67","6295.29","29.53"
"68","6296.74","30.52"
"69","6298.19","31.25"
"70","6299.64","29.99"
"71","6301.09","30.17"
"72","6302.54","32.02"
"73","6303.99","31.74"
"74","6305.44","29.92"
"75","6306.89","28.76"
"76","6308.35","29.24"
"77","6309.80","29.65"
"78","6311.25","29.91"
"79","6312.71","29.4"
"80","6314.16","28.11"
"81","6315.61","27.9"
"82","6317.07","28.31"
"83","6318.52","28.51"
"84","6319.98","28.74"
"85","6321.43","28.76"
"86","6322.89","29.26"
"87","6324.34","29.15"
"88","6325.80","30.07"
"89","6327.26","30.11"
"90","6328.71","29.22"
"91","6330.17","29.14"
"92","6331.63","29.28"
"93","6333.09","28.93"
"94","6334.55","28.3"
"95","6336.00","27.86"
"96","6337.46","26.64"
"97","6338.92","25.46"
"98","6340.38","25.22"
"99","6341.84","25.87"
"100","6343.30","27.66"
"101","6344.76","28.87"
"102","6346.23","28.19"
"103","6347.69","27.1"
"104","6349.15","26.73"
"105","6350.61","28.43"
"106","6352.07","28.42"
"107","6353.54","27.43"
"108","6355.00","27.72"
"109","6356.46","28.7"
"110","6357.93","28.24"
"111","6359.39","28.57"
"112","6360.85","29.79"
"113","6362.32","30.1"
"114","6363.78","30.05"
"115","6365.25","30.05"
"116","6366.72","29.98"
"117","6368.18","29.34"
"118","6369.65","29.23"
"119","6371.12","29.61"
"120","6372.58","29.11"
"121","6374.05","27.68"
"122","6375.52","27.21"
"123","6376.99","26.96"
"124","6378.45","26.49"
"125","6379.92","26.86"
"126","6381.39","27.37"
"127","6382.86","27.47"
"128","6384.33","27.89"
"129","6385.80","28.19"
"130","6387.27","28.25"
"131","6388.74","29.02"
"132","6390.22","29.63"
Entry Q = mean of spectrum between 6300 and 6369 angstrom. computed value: 28.8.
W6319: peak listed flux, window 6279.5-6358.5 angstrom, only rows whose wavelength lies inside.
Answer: 32.02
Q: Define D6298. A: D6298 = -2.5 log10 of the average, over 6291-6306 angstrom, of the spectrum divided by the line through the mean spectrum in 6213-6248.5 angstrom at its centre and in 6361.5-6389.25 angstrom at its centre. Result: -0.08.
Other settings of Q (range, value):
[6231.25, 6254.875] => 28.6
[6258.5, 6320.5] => 29.1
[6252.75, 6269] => 28.4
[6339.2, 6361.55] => 27.7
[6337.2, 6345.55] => 26.6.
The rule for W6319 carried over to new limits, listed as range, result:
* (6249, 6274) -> 29.86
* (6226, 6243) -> 30.09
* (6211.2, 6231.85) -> 29.09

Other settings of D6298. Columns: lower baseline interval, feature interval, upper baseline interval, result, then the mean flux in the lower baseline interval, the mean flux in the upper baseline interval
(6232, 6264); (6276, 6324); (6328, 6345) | -0.05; 28.6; 27.7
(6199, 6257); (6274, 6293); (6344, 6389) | -0.02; 28.5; 28.3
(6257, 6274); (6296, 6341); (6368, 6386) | -0.03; 28.6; 27.9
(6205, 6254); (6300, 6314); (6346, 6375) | -0.05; 28.5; 28.7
